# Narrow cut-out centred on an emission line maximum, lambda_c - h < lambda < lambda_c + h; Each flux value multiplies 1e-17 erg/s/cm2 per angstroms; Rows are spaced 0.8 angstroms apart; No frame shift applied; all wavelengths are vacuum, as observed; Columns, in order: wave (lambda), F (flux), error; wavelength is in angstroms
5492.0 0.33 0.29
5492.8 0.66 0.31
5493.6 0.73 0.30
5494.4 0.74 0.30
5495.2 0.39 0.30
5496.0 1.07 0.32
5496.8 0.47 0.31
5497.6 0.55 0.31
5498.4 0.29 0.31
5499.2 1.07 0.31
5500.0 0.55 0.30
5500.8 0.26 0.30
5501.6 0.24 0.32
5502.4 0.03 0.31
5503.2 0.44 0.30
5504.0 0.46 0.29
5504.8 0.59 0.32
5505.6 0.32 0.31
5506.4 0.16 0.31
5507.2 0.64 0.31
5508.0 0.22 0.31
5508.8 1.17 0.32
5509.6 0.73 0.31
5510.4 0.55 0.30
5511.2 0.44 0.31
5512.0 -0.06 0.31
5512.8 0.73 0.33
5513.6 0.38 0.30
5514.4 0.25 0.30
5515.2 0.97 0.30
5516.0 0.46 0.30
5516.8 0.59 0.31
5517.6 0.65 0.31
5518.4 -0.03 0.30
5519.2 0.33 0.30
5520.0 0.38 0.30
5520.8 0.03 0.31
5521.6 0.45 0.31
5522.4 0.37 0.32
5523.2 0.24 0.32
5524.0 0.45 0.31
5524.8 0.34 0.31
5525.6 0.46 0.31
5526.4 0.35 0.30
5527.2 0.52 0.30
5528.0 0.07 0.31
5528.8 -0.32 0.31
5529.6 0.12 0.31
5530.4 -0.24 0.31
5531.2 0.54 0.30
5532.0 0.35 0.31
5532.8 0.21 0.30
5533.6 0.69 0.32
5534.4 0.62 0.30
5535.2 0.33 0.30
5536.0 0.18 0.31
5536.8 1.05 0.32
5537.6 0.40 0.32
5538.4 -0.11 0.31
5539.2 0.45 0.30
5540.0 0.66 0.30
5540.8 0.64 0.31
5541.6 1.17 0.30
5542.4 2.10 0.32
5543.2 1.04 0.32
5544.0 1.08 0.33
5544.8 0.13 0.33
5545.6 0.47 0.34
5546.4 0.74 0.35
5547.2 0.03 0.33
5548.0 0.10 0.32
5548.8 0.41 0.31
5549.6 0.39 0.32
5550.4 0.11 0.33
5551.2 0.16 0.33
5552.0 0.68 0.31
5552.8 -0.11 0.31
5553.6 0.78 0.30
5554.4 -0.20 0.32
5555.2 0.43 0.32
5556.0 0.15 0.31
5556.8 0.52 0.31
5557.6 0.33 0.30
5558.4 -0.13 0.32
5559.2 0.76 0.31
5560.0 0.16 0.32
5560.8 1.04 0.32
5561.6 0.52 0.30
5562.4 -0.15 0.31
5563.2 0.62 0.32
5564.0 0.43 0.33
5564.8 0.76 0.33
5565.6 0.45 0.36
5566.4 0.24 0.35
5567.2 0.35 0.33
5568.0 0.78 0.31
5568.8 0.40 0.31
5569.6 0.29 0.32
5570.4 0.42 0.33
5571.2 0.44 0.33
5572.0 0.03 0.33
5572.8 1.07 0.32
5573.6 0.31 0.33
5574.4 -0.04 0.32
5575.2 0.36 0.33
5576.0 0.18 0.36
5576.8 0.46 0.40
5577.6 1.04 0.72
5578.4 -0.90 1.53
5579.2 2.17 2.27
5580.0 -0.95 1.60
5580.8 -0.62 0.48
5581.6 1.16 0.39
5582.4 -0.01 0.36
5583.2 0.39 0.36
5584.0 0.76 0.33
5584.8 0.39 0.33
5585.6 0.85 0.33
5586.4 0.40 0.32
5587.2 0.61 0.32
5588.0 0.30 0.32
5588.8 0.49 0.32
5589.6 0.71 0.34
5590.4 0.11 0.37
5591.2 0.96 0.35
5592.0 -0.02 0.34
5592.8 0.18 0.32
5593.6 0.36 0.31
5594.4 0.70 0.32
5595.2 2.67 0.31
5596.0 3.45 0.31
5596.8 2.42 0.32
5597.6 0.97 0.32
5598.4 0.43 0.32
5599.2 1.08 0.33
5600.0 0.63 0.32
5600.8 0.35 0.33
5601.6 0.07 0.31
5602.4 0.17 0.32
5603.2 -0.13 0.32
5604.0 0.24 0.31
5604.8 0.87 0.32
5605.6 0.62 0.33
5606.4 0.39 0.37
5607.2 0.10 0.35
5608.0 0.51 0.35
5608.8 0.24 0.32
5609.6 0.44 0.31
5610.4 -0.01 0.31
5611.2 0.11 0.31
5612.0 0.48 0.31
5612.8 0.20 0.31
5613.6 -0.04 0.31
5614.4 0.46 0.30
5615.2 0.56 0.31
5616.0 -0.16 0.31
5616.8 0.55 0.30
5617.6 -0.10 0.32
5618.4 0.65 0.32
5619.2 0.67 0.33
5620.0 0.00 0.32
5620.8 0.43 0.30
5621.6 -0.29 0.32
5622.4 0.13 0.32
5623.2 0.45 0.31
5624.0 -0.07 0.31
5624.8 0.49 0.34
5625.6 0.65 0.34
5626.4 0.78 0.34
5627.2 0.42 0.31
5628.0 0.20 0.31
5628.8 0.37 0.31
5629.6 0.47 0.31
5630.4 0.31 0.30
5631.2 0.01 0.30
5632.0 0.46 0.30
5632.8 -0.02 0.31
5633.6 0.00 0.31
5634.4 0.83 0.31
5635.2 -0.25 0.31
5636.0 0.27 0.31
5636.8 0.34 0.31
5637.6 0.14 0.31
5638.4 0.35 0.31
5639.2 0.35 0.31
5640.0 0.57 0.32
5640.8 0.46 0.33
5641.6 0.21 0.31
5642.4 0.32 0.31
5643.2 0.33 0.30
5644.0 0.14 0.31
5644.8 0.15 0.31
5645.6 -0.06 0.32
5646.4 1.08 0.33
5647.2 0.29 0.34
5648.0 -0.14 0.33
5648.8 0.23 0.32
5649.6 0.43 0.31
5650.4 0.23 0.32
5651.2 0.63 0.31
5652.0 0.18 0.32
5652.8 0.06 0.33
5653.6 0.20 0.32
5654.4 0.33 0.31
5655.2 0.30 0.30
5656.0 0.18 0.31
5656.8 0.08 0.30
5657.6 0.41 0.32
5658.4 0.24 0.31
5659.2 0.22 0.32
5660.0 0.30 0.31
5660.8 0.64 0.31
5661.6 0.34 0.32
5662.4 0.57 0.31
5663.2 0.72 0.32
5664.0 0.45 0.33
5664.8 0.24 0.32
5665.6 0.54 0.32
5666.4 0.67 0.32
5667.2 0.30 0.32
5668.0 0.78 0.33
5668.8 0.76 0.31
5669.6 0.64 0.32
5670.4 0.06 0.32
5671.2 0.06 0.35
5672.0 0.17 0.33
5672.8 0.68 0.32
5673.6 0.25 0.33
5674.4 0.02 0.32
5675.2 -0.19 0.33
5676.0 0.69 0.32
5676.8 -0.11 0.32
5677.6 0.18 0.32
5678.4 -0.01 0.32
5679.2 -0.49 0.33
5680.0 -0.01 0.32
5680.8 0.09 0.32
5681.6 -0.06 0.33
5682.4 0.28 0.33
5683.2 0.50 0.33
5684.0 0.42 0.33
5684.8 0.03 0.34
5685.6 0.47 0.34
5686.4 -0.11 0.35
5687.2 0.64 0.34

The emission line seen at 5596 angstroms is [O III]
